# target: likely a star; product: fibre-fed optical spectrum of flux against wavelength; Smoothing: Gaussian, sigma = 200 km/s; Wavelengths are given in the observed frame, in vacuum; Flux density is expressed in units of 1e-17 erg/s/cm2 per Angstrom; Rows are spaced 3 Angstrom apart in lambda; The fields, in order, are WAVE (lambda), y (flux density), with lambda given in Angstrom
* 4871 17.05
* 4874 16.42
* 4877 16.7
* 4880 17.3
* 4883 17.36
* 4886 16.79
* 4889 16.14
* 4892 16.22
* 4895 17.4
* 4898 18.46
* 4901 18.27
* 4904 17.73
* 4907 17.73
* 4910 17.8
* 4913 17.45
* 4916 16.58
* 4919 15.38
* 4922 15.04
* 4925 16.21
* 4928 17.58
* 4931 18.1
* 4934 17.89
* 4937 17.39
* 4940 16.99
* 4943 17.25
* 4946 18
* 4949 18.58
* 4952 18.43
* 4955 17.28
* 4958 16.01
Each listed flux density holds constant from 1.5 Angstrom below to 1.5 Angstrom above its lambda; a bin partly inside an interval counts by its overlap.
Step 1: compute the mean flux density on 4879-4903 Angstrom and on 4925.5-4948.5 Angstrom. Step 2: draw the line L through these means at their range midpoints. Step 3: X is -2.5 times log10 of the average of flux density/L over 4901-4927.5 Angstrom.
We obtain 0.04 mag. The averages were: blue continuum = 17.3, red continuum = 17.6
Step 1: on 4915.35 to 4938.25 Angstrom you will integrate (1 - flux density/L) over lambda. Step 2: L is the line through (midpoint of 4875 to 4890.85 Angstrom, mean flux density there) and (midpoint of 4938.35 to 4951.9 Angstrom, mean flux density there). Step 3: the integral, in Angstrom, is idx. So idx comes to 1.0 Angstrom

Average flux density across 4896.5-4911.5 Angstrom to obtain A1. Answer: 18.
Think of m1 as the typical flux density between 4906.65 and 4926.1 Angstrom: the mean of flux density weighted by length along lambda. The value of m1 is 16.5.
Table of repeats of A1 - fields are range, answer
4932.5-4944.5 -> 17.4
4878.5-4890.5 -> 16.9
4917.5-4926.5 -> 15.5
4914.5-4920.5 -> 16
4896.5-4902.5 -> 18.4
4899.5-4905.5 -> 18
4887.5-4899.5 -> 17.1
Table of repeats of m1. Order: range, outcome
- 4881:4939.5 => 17.1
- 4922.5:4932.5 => 17.1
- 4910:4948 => 17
